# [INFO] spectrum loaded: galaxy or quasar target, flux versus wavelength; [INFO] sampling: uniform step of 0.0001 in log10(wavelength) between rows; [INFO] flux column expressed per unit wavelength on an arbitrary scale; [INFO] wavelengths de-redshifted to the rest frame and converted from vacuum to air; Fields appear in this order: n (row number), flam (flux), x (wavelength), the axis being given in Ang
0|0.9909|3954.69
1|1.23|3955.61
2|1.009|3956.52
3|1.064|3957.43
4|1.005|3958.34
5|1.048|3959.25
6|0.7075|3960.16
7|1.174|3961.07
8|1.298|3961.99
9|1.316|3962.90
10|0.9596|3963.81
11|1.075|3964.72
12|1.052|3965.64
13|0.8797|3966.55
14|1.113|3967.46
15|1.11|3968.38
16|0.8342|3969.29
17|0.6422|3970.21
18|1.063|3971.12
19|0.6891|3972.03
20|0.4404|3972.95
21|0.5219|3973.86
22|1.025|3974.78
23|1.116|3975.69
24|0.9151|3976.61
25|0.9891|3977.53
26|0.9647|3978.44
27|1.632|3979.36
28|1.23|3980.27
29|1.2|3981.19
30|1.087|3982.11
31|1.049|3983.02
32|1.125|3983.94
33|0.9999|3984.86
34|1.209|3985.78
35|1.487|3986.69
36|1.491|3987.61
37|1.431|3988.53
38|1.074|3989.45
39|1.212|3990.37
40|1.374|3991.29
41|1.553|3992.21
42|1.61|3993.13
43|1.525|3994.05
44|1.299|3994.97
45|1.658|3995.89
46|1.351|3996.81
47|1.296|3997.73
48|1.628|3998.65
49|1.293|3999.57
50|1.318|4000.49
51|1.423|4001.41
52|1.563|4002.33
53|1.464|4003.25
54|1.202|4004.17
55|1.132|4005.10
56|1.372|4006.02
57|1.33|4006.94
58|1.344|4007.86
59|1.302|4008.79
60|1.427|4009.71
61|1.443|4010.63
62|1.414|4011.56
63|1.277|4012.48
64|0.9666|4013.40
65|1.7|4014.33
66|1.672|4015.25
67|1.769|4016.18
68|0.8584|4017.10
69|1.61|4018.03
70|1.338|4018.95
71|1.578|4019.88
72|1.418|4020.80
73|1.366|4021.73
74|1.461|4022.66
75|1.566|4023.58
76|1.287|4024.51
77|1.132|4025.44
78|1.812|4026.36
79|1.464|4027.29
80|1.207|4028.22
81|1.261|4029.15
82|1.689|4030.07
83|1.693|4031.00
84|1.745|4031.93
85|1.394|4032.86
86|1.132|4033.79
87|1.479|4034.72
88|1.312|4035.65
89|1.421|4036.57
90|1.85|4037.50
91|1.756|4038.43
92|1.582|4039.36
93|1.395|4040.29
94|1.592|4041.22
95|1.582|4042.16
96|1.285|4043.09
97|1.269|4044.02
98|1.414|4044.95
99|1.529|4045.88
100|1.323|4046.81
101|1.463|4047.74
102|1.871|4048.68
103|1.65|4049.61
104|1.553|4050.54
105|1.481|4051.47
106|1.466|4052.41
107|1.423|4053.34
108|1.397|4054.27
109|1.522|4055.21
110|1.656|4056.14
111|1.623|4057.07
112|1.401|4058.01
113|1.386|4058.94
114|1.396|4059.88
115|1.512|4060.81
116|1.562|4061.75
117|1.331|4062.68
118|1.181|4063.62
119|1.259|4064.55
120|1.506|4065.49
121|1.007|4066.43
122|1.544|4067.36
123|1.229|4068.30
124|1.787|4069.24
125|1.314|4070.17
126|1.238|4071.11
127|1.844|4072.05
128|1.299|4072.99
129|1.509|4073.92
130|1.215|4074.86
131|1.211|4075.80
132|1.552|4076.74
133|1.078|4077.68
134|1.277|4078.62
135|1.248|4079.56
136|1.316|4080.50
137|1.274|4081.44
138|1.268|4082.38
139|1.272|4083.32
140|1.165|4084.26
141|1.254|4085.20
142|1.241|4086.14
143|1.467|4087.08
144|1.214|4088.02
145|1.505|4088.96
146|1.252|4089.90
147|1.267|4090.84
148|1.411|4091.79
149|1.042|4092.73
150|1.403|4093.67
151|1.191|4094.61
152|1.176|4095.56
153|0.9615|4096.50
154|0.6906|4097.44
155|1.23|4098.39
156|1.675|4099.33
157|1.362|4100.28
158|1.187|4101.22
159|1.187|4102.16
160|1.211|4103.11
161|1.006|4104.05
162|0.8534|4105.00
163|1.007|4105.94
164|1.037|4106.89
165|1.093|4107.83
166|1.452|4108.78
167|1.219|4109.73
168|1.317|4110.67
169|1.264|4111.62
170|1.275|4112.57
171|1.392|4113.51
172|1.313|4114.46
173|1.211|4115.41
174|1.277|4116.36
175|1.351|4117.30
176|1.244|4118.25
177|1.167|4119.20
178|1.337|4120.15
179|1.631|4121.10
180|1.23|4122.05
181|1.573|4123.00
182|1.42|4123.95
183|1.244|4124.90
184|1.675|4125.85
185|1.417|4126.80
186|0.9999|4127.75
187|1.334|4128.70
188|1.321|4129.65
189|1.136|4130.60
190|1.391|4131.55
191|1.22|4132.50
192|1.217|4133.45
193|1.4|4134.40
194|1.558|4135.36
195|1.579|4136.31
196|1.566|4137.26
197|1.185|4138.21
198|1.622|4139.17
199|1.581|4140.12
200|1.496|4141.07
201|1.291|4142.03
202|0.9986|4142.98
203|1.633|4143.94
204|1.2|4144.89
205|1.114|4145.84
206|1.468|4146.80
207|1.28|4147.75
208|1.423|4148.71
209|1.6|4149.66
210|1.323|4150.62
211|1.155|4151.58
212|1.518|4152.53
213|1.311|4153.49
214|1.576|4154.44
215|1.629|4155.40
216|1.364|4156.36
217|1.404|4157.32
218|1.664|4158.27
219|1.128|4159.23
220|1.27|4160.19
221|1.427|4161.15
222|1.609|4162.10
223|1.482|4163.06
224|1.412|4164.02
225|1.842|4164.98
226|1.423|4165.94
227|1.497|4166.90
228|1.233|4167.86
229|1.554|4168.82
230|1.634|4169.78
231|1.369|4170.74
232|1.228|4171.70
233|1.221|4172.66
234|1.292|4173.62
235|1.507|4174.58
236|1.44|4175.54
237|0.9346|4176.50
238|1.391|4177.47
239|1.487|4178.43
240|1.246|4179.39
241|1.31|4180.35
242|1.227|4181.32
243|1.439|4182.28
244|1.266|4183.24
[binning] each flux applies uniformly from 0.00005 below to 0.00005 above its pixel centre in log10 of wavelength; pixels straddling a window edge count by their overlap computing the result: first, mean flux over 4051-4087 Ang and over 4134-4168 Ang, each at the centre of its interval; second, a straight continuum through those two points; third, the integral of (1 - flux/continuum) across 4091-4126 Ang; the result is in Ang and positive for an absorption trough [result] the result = 3.8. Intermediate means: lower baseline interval 1.38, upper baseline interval 1.43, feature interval 1.25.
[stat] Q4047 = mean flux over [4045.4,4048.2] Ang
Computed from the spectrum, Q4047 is 1.44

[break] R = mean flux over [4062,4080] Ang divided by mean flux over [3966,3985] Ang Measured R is 1.38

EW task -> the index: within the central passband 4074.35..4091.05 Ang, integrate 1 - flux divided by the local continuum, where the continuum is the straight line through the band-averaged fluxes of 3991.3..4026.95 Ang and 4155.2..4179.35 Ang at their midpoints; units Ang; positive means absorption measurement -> 1.5 Ang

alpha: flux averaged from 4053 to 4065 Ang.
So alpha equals 1.44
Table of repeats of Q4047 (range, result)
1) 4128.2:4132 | 1.29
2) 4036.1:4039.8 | 1.66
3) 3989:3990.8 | 1.14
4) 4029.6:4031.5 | 1.69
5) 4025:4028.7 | 1.4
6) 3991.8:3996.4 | 1.53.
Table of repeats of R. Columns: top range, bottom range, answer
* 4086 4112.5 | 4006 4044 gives 0.84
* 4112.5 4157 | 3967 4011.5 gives 1.12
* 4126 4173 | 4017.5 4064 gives 0.95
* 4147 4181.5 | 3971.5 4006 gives 1.14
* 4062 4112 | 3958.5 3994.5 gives 1.14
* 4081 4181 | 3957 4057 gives 1.01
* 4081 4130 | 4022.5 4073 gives 0.86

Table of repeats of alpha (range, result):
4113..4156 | 1.37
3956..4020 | 1.22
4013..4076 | 1.45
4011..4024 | 1.43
